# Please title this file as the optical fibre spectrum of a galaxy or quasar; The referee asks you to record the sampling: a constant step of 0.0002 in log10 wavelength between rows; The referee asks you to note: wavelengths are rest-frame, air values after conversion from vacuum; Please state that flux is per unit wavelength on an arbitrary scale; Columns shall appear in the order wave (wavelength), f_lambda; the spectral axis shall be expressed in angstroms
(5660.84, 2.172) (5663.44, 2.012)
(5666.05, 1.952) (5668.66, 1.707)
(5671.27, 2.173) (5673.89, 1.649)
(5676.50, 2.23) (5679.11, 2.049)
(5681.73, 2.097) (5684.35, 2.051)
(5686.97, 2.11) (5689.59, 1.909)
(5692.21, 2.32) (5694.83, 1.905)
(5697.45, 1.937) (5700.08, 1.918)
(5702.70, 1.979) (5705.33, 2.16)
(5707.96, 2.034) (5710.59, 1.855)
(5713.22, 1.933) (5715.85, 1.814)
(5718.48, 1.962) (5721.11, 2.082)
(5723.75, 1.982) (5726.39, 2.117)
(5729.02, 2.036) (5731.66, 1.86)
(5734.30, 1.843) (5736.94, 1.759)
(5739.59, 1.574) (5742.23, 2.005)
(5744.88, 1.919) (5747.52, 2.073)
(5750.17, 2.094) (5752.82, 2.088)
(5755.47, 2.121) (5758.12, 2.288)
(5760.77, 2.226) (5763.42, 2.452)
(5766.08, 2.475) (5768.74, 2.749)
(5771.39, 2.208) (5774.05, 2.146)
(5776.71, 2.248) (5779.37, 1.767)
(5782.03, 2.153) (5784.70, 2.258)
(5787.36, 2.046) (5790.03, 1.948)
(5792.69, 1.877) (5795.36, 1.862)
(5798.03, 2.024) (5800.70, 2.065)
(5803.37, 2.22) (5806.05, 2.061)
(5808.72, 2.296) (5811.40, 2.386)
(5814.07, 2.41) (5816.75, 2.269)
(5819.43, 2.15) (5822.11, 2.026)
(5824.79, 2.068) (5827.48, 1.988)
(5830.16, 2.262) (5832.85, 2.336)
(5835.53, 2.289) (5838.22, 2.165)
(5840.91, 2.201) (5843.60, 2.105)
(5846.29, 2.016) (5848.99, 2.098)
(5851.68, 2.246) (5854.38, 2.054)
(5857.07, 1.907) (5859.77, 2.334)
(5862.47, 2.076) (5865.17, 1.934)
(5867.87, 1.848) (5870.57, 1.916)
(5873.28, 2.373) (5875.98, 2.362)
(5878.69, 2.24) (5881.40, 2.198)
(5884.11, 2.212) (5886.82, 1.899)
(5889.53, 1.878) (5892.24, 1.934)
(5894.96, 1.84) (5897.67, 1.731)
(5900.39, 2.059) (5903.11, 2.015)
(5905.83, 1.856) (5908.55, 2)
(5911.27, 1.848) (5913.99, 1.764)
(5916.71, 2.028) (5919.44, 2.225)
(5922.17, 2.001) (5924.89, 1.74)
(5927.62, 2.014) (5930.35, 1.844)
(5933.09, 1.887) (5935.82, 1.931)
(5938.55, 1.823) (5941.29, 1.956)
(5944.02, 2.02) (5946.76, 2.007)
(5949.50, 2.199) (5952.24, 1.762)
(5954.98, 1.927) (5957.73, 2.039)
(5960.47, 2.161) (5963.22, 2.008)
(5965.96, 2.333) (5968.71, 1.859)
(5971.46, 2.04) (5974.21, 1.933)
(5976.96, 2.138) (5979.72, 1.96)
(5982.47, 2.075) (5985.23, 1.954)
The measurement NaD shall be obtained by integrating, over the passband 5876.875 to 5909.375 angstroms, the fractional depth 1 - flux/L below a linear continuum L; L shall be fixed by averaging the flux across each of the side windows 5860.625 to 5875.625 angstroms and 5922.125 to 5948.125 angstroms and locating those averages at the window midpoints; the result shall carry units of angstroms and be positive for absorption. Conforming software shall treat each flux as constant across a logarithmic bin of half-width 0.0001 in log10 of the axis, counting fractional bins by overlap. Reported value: 0.3 angstroms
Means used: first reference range 2.06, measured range 1.99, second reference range 1.92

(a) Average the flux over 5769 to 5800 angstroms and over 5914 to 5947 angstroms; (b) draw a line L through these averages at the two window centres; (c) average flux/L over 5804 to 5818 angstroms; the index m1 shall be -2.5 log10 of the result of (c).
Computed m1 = -0.12 mag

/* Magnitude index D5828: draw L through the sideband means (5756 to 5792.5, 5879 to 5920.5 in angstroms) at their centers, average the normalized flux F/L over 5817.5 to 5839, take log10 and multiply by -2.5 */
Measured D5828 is -0.03 mag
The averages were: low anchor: 2.21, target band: 2.16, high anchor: 1.97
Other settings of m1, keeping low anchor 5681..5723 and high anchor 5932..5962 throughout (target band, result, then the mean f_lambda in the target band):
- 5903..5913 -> 0.037 mag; 1.91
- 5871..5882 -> -0.145 mag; 2.27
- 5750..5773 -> -0.158 mag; 2.31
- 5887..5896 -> 0.053 mag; 1.89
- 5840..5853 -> -0.076 mag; 2.13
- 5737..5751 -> 0.048 mag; 1.91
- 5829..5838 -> -0.149 mag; 2.28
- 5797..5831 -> -0.095 mag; 2.17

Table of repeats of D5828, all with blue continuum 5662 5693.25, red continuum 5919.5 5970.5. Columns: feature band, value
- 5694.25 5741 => 0.046 mag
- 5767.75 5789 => -0.093 mag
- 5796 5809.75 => -0.061 mag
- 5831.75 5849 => -0.094 mag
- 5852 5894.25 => -0.047 mag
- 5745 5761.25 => -0.063 mag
